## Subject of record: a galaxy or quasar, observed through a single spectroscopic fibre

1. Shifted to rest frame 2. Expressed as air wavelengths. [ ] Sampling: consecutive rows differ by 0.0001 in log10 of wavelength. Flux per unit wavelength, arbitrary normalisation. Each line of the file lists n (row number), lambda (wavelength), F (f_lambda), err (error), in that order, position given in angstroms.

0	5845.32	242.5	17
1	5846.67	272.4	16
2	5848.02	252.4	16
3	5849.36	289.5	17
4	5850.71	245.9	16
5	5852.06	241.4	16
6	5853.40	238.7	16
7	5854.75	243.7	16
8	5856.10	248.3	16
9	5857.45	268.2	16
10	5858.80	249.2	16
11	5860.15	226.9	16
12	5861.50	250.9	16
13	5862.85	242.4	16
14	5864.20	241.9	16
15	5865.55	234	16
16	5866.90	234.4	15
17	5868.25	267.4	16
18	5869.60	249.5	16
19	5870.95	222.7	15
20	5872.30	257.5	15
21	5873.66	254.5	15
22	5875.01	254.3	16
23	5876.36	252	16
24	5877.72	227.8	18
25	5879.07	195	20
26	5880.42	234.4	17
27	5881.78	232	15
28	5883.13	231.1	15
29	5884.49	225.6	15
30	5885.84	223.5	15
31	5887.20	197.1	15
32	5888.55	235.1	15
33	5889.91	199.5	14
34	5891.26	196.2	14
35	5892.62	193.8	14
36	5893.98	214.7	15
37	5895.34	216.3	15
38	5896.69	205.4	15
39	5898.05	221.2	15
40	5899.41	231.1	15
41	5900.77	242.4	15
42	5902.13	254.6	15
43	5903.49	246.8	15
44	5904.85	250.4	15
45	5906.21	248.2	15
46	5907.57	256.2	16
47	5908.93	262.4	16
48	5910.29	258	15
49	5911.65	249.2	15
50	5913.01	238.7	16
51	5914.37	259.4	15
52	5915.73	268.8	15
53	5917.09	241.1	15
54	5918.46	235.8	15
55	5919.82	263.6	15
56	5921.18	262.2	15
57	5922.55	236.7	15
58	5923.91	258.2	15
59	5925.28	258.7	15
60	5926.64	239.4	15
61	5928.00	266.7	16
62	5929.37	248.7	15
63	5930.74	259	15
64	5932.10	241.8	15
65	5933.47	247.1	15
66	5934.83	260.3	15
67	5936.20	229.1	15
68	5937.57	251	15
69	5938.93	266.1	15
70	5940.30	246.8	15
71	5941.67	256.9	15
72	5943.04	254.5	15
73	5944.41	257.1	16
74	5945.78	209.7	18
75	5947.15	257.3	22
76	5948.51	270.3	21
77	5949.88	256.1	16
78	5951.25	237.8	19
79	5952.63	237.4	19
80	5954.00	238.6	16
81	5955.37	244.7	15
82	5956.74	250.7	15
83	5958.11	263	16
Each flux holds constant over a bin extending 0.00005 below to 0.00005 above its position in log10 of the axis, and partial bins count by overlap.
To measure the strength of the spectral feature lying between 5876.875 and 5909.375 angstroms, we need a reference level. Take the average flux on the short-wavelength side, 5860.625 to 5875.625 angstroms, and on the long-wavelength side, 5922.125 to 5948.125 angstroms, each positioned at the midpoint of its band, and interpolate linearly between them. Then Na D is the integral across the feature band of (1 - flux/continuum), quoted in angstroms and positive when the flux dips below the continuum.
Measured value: 2.8 angstroms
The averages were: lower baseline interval 246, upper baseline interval 250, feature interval 227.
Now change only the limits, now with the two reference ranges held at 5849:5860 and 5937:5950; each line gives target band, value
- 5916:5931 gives 0.0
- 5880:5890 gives 1.1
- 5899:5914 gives 0.1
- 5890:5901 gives 1.7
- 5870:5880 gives 0.5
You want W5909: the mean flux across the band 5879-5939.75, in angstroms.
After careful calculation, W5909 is 239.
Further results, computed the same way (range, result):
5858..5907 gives 232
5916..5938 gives 250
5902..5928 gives 252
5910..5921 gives 252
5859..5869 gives 243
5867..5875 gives 250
